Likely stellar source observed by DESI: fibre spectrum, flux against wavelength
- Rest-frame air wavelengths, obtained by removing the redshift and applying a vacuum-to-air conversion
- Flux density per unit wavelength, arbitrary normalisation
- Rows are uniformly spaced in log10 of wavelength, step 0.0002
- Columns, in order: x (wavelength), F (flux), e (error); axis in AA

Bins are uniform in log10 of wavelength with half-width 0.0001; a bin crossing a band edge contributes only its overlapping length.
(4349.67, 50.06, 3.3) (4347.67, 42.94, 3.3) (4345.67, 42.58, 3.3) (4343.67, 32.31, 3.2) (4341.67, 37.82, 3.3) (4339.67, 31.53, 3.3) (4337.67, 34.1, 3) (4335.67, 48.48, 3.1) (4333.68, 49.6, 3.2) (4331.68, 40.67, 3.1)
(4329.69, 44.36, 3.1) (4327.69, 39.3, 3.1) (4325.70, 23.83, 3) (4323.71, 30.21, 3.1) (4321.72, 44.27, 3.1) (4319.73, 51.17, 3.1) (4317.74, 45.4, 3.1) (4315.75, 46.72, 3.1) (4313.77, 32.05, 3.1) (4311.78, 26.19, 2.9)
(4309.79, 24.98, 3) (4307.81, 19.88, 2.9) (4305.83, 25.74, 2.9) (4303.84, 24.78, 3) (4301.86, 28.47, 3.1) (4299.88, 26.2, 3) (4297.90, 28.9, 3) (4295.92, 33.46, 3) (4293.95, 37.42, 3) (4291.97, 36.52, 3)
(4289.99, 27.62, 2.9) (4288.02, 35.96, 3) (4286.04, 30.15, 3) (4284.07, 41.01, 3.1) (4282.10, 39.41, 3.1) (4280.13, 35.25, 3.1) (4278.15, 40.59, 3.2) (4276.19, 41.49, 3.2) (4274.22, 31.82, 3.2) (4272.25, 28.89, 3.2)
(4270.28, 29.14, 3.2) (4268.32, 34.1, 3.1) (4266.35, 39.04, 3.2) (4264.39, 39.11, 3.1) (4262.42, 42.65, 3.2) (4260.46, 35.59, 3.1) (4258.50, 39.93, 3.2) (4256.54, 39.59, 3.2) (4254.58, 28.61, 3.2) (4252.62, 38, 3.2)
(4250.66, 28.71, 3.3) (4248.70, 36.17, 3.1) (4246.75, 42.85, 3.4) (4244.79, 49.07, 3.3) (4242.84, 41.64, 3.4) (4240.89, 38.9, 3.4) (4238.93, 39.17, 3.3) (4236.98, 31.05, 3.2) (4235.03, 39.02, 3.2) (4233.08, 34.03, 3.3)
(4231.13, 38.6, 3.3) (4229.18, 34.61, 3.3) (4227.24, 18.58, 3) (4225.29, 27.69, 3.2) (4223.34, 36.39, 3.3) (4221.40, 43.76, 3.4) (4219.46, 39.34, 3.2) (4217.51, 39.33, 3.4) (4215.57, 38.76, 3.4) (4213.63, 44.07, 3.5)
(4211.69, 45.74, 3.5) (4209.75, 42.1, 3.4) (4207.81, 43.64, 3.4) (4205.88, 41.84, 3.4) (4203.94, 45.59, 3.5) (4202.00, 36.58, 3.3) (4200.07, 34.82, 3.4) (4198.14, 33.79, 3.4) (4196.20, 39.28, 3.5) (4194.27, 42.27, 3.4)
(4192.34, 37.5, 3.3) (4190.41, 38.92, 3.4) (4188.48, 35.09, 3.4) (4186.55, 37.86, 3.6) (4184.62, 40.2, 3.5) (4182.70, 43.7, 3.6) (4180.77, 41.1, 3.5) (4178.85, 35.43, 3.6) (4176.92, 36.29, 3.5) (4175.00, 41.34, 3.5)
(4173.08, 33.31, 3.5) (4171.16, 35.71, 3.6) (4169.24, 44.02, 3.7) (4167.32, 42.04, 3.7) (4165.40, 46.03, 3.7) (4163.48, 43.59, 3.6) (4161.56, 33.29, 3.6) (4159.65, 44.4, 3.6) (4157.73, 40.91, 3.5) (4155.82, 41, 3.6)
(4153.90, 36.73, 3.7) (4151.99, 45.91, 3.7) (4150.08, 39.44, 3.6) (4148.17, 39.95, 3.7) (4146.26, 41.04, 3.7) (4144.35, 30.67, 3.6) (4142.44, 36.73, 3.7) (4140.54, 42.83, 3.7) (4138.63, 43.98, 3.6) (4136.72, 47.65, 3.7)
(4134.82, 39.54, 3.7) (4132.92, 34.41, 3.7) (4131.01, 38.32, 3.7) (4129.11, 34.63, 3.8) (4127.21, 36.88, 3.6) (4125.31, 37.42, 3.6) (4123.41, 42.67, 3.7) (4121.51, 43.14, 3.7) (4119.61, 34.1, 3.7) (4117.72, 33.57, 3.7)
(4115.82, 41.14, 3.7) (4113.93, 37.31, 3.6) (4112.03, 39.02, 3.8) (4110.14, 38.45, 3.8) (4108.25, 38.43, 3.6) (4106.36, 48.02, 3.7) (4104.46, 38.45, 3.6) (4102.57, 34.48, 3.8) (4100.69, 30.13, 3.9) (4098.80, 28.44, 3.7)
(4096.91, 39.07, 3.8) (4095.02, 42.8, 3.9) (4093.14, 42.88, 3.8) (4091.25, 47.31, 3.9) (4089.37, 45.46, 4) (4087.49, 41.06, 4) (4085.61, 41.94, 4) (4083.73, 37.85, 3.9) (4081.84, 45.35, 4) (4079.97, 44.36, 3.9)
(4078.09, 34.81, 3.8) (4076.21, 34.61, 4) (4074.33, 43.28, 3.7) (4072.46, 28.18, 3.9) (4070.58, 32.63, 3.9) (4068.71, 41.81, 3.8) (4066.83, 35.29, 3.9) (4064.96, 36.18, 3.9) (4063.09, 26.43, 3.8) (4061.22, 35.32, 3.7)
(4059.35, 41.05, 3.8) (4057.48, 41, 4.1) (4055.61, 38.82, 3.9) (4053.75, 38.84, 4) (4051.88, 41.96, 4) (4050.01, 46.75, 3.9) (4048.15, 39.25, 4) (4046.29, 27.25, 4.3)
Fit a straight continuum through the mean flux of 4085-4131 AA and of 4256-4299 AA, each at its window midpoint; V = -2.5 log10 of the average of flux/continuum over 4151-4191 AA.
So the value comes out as -0.06 mag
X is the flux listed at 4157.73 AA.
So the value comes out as 40.91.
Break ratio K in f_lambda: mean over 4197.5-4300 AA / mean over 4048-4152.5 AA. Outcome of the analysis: 0.95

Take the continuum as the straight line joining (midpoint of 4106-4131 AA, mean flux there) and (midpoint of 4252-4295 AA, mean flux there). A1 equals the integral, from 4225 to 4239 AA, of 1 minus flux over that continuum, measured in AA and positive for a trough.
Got 1.52 AA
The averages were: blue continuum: 38.6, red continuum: 36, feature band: 32.7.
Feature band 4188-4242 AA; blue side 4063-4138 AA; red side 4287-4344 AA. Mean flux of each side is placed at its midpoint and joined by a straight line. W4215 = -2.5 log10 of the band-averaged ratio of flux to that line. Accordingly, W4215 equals -0.038 mag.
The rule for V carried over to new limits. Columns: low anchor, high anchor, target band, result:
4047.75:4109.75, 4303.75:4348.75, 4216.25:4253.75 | 0.025 mag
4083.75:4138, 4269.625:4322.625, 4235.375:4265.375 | -0.087 mag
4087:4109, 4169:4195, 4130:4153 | -0.025 mag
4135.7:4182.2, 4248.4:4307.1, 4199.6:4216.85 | -0.110 mag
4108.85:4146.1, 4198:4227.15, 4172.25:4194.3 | 0.013 mag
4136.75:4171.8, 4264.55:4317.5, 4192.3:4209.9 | -0.050 mag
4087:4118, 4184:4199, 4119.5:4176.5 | -0.031 mag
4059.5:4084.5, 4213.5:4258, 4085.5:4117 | -0.080 mag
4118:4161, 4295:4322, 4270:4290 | -0.050 mag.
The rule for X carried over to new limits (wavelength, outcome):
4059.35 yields 41.05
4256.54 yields 39.59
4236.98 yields 31.05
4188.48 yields 35.09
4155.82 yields 41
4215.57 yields 38.76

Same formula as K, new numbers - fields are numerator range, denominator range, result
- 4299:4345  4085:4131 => 0.90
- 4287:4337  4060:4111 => 0.91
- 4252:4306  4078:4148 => 0.87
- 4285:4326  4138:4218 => 0.82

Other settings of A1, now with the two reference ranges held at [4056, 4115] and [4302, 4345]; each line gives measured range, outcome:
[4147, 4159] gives -1.0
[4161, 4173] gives -0.9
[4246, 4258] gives 0.3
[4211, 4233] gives 0.1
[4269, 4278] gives 0.7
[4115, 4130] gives 0.0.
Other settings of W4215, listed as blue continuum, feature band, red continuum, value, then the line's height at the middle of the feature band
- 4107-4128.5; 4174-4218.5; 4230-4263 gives -0.05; 38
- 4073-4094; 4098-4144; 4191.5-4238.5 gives 0.06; 40.4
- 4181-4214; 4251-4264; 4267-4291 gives -0.03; 36.1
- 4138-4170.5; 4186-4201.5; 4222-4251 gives 0.03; 38.4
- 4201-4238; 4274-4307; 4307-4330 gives 0.10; 36.2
